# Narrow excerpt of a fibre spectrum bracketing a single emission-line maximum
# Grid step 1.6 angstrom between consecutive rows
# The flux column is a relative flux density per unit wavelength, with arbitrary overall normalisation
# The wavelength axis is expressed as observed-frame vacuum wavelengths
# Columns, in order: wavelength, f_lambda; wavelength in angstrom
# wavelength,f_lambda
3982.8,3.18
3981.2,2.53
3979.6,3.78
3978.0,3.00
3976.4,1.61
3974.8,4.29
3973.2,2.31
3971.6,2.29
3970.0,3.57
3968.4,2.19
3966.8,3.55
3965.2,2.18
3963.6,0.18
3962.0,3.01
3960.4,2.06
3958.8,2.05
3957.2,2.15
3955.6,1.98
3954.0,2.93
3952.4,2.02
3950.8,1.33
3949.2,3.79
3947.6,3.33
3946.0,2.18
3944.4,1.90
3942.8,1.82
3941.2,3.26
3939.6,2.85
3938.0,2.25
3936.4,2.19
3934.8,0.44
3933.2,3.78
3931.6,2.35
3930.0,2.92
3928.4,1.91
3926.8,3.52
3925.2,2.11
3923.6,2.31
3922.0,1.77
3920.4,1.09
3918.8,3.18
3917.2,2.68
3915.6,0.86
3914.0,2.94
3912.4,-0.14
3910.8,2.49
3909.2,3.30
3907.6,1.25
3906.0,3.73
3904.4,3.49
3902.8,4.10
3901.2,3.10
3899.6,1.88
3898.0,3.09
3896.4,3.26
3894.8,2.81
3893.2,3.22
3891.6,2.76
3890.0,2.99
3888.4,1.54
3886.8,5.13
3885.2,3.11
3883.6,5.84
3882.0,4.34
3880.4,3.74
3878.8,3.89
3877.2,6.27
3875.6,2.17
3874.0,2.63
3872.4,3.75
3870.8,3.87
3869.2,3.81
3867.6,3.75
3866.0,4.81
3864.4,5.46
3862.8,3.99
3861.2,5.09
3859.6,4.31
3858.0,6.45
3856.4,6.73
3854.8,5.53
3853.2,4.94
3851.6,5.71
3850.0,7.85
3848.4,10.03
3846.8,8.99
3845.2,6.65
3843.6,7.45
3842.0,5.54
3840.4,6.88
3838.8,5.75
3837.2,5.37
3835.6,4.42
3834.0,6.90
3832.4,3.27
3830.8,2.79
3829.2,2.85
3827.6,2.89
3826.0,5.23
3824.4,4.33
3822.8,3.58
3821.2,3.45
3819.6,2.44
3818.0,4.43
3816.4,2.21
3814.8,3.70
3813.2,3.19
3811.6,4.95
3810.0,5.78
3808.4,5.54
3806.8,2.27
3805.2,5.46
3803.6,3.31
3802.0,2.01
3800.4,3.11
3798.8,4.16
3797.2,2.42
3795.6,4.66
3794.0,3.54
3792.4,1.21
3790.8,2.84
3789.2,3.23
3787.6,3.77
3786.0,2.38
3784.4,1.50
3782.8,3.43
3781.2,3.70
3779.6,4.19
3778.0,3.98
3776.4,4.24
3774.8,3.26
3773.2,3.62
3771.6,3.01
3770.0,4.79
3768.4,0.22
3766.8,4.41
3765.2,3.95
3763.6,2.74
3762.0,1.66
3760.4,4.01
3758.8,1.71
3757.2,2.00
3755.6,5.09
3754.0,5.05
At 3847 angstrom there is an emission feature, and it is C III] 1909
